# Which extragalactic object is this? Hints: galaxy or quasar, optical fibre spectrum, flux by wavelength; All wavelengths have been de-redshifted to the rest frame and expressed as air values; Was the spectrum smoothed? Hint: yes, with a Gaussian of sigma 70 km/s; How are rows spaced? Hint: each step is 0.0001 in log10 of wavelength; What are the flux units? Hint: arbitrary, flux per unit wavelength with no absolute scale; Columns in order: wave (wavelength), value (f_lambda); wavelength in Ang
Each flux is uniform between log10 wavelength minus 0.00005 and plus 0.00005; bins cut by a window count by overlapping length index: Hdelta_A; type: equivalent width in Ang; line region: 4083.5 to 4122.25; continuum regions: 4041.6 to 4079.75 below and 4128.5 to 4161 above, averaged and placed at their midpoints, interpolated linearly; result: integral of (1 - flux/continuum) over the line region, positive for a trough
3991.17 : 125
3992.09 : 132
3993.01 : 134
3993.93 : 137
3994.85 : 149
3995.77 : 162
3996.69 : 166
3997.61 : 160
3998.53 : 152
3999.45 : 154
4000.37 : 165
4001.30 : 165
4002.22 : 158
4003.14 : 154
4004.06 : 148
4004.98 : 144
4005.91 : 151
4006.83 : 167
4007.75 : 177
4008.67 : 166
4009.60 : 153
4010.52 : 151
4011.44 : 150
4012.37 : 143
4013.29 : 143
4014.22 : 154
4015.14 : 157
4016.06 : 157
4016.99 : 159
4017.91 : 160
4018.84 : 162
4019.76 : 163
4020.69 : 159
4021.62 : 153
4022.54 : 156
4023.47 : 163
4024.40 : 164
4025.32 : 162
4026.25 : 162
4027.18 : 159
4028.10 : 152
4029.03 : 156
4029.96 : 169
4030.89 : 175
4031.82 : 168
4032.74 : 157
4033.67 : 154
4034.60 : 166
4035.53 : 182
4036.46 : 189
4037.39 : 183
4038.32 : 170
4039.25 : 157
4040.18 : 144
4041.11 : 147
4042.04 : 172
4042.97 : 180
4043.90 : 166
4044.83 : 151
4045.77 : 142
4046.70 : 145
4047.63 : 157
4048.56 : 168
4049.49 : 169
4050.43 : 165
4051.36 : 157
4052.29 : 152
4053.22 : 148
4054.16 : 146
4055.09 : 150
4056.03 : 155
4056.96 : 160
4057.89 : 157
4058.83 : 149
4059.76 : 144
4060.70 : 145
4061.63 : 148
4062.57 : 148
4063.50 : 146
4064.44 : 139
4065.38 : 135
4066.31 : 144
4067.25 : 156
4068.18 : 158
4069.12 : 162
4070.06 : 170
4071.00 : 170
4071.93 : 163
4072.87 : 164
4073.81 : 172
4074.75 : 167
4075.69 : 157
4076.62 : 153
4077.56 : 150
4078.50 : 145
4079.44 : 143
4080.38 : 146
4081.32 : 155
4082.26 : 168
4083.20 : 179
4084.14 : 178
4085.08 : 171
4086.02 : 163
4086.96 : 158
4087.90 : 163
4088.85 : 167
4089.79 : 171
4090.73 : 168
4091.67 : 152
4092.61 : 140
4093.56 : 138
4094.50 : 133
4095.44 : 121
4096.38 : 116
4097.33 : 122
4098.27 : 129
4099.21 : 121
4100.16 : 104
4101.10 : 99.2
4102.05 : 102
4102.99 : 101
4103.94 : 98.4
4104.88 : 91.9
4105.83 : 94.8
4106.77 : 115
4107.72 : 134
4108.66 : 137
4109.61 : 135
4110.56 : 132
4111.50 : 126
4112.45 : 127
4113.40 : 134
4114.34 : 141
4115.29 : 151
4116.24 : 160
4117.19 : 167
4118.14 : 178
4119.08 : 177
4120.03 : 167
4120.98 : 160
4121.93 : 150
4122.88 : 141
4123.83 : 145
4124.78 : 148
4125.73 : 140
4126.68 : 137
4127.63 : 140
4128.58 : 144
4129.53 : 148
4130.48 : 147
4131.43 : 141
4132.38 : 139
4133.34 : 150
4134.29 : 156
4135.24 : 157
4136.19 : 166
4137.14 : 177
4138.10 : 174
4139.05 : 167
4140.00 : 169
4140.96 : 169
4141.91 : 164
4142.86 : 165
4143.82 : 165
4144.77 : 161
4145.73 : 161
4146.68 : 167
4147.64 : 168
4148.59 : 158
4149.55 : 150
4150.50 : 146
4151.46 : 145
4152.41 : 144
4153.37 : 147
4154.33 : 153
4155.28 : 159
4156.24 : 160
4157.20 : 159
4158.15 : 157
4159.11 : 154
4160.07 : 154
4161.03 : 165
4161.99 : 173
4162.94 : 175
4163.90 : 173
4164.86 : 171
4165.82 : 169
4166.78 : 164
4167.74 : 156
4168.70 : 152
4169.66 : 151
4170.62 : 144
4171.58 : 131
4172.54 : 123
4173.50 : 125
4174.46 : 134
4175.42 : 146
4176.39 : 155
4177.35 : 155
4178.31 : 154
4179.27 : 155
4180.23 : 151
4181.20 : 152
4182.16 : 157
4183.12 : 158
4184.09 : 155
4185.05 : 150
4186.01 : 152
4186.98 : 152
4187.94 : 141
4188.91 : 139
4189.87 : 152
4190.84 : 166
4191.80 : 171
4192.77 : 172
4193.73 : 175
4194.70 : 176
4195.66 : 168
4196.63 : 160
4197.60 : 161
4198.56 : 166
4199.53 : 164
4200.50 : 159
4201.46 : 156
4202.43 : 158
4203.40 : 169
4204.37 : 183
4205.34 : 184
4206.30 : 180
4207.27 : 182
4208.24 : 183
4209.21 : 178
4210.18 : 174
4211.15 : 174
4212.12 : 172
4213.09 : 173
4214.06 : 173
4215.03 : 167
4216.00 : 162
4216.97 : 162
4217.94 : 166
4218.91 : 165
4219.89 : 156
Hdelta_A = 4.3 Ang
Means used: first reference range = 155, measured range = 139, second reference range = 157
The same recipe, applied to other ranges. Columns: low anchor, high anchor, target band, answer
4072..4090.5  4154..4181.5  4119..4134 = 1.0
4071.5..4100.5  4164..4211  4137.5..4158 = -0.5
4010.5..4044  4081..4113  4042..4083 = -2.0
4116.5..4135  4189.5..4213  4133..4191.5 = 1.5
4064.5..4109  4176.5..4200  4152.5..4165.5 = -0.6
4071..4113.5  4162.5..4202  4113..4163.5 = -2.8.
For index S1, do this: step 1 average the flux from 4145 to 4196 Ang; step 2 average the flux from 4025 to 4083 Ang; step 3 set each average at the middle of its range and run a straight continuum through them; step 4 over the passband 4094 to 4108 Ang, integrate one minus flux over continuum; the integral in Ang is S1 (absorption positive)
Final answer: 4.0 Ang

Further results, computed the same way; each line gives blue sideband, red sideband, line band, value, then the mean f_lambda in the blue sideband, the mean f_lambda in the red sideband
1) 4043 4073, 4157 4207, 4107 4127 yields 1.2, 154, 158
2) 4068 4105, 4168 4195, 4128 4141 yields -0.7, 146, 151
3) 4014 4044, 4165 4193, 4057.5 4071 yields 0.8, 163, 151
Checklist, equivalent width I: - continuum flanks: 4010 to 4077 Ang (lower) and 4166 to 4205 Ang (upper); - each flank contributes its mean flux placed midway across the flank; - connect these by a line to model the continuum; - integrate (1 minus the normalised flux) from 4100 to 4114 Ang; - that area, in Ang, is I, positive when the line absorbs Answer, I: 3.65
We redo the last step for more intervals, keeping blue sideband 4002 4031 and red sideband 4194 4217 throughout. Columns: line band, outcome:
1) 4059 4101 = 2.9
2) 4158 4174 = 1.2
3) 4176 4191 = 1.5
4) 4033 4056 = -0.2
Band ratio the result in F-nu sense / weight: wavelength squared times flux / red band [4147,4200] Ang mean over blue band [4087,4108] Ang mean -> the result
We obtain 1.27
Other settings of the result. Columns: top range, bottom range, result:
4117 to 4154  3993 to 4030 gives 1.06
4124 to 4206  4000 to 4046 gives 1.05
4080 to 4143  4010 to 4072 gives 0.95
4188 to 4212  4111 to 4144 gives 1.13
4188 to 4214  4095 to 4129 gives 1.32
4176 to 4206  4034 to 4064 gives 1.09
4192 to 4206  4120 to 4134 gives 1.19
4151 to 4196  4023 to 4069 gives 1.05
